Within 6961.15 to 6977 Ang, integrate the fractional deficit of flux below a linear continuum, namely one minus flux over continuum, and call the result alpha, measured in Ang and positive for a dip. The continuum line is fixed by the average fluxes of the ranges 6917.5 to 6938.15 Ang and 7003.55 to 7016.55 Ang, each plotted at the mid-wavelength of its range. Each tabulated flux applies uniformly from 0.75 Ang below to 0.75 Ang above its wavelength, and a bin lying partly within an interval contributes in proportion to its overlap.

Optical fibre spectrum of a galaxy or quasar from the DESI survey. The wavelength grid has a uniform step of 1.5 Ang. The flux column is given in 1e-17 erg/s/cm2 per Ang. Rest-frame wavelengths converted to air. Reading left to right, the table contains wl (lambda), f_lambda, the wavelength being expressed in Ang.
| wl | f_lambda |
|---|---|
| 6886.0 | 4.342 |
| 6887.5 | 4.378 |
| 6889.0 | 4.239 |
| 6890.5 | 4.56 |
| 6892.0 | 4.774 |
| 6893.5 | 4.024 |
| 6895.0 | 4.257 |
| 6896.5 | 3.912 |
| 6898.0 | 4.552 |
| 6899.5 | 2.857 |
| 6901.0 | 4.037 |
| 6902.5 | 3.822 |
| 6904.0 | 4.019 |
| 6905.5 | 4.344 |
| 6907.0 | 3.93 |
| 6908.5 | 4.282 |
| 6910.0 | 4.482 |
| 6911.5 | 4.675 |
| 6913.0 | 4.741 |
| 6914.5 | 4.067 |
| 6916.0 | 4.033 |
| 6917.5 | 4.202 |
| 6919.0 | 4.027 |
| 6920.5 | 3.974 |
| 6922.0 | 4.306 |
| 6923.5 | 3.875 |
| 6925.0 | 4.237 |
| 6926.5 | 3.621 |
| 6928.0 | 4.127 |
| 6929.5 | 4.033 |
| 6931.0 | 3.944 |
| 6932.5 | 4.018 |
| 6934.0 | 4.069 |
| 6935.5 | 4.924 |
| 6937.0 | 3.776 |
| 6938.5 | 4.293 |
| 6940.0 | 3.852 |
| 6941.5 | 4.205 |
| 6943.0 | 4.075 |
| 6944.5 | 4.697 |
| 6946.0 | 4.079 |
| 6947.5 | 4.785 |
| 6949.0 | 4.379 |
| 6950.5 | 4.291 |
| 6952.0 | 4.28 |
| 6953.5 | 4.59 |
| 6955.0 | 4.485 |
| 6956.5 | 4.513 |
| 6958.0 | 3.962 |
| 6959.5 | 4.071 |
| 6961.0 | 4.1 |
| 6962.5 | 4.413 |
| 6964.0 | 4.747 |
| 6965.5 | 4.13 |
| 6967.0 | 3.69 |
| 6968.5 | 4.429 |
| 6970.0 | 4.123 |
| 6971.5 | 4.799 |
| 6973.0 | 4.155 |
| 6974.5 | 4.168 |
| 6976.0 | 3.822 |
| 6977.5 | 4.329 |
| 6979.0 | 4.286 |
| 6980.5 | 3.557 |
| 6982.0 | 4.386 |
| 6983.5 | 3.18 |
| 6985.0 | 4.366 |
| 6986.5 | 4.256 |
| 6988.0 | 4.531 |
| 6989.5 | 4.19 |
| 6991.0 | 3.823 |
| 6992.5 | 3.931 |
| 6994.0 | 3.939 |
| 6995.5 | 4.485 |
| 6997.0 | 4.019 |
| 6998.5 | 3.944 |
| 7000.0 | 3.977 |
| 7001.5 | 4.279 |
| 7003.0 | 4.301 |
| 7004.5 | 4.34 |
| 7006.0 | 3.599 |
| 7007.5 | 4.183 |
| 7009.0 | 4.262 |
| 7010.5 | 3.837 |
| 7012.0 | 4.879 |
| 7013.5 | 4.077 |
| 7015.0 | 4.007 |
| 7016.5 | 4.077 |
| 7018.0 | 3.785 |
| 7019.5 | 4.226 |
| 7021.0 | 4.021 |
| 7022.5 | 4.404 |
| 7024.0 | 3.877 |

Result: -0.5 Ang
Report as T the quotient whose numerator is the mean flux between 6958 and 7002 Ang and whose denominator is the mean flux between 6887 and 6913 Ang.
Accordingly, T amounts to 0.99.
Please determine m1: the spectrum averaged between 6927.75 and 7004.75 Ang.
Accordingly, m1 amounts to 4.19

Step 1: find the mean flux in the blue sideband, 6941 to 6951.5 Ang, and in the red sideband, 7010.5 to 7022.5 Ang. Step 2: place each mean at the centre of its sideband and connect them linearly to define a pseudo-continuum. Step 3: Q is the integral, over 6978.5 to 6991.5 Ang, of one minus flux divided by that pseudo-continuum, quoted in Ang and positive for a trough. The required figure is 0.5 Ang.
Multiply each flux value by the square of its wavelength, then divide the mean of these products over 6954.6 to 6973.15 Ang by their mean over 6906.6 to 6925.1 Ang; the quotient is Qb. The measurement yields 1.03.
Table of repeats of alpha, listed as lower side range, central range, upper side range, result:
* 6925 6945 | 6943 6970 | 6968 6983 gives -1.1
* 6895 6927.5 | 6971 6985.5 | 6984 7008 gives 0.1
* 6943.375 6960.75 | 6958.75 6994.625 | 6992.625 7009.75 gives 0.8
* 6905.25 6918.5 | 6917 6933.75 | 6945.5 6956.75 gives 1.2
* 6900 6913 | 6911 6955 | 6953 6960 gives 0.5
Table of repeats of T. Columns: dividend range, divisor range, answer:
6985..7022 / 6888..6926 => 0.99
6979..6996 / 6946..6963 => 0.94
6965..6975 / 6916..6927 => 1.04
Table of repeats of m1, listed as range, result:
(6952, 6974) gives 4.3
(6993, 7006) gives 4.12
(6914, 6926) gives 4.08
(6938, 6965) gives 4.32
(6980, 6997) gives 4.06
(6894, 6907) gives 3.97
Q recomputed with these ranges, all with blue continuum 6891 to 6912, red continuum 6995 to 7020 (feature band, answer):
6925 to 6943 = 0.2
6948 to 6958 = -0.6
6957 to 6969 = -0.2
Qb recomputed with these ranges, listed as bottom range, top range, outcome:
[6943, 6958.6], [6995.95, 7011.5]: 0.95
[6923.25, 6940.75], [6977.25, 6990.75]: 1.02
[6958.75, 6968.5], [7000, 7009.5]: 1.00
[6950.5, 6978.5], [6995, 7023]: 0.98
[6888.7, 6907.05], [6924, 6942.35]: 1.01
